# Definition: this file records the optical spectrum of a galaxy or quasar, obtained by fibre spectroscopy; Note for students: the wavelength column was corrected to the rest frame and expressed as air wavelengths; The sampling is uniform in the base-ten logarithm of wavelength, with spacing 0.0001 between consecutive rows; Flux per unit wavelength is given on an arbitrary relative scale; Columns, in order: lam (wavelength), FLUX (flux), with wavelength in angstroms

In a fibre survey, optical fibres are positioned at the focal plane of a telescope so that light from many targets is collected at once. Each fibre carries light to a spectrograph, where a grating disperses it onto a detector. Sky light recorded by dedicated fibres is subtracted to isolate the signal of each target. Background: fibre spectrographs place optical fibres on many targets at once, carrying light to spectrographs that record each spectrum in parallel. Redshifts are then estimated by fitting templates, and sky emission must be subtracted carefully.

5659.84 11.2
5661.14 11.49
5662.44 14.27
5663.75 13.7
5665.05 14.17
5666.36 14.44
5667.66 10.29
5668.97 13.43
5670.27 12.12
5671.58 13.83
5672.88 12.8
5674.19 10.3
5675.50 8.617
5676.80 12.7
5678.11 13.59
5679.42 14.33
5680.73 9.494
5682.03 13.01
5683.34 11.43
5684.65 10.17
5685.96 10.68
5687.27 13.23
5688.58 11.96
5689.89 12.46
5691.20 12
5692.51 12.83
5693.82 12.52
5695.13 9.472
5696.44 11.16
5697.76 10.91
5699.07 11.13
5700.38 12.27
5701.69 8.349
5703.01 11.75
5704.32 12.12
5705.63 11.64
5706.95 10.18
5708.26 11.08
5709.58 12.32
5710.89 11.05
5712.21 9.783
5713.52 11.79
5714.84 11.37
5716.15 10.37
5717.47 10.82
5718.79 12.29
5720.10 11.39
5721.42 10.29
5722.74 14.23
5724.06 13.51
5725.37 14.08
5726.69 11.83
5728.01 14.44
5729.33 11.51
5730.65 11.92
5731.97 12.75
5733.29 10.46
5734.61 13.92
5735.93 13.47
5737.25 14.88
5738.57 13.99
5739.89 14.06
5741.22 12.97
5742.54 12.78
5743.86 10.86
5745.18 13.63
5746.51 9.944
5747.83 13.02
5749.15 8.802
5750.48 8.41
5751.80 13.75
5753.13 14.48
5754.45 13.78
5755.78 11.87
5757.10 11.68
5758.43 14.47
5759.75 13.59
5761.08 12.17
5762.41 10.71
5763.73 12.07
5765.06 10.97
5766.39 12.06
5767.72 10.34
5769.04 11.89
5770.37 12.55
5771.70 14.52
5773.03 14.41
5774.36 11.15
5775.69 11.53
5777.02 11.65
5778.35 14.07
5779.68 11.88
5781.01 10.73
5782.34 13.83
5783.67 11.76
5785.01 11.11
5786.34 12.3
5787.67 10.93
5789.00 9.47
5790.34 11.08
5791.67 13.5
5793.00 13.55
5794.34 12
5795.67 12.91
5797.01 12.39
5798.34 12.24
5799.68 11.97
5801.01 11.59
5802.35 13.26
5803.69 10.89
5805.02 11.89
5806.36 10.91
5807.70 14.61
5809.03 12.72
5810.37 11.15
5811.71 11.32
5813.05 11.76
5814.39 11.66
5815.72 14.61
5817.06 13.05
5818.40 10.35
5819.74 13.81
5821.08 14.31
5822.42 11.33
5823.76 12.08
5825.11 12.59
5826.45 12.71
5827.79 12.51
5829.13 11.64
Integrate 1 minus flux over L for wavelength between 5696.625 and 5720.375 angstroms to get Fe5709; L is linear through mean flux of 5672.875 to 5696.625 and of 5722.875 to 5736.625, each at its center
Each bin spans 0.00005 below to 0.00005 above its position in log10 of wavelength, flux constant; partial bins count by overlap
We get 2.3 angstroms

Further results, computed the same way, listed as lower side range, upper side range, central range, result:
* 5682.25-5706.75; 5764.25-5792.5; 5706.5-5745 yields -2.0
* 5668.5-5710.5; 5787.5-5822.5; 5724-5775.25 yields -2.3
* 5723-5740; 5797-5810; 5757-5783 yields 0.7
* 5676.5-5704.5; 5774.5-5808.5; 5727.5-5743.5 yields -1.6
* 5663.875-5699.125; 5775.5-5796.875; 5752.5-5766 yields -0.6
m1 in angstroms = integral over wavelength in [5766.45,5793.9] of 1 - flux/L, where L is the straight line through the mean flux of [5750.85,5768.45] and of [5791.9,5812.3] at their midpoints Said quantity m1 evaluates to 0.5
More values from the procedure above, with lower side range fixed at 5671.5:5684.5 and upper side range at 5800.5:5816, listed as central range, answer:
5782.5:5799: 0.2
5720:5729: -0.7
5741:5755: 0.0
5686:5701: 0.2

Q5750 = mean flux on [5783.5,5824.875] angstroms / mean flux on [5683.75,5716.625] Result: 1.1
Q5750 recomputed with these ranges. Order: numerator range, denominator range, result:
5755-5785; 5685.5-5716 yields 1.08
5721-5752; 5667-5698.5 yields 1.06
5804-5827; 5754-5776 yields 1.00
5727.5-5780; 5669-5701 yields 1.05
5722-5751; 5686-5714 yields 1.10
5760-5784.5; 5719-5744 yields 0.95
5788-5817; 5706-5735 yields 1.03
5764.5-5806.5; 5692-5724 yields 1.06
